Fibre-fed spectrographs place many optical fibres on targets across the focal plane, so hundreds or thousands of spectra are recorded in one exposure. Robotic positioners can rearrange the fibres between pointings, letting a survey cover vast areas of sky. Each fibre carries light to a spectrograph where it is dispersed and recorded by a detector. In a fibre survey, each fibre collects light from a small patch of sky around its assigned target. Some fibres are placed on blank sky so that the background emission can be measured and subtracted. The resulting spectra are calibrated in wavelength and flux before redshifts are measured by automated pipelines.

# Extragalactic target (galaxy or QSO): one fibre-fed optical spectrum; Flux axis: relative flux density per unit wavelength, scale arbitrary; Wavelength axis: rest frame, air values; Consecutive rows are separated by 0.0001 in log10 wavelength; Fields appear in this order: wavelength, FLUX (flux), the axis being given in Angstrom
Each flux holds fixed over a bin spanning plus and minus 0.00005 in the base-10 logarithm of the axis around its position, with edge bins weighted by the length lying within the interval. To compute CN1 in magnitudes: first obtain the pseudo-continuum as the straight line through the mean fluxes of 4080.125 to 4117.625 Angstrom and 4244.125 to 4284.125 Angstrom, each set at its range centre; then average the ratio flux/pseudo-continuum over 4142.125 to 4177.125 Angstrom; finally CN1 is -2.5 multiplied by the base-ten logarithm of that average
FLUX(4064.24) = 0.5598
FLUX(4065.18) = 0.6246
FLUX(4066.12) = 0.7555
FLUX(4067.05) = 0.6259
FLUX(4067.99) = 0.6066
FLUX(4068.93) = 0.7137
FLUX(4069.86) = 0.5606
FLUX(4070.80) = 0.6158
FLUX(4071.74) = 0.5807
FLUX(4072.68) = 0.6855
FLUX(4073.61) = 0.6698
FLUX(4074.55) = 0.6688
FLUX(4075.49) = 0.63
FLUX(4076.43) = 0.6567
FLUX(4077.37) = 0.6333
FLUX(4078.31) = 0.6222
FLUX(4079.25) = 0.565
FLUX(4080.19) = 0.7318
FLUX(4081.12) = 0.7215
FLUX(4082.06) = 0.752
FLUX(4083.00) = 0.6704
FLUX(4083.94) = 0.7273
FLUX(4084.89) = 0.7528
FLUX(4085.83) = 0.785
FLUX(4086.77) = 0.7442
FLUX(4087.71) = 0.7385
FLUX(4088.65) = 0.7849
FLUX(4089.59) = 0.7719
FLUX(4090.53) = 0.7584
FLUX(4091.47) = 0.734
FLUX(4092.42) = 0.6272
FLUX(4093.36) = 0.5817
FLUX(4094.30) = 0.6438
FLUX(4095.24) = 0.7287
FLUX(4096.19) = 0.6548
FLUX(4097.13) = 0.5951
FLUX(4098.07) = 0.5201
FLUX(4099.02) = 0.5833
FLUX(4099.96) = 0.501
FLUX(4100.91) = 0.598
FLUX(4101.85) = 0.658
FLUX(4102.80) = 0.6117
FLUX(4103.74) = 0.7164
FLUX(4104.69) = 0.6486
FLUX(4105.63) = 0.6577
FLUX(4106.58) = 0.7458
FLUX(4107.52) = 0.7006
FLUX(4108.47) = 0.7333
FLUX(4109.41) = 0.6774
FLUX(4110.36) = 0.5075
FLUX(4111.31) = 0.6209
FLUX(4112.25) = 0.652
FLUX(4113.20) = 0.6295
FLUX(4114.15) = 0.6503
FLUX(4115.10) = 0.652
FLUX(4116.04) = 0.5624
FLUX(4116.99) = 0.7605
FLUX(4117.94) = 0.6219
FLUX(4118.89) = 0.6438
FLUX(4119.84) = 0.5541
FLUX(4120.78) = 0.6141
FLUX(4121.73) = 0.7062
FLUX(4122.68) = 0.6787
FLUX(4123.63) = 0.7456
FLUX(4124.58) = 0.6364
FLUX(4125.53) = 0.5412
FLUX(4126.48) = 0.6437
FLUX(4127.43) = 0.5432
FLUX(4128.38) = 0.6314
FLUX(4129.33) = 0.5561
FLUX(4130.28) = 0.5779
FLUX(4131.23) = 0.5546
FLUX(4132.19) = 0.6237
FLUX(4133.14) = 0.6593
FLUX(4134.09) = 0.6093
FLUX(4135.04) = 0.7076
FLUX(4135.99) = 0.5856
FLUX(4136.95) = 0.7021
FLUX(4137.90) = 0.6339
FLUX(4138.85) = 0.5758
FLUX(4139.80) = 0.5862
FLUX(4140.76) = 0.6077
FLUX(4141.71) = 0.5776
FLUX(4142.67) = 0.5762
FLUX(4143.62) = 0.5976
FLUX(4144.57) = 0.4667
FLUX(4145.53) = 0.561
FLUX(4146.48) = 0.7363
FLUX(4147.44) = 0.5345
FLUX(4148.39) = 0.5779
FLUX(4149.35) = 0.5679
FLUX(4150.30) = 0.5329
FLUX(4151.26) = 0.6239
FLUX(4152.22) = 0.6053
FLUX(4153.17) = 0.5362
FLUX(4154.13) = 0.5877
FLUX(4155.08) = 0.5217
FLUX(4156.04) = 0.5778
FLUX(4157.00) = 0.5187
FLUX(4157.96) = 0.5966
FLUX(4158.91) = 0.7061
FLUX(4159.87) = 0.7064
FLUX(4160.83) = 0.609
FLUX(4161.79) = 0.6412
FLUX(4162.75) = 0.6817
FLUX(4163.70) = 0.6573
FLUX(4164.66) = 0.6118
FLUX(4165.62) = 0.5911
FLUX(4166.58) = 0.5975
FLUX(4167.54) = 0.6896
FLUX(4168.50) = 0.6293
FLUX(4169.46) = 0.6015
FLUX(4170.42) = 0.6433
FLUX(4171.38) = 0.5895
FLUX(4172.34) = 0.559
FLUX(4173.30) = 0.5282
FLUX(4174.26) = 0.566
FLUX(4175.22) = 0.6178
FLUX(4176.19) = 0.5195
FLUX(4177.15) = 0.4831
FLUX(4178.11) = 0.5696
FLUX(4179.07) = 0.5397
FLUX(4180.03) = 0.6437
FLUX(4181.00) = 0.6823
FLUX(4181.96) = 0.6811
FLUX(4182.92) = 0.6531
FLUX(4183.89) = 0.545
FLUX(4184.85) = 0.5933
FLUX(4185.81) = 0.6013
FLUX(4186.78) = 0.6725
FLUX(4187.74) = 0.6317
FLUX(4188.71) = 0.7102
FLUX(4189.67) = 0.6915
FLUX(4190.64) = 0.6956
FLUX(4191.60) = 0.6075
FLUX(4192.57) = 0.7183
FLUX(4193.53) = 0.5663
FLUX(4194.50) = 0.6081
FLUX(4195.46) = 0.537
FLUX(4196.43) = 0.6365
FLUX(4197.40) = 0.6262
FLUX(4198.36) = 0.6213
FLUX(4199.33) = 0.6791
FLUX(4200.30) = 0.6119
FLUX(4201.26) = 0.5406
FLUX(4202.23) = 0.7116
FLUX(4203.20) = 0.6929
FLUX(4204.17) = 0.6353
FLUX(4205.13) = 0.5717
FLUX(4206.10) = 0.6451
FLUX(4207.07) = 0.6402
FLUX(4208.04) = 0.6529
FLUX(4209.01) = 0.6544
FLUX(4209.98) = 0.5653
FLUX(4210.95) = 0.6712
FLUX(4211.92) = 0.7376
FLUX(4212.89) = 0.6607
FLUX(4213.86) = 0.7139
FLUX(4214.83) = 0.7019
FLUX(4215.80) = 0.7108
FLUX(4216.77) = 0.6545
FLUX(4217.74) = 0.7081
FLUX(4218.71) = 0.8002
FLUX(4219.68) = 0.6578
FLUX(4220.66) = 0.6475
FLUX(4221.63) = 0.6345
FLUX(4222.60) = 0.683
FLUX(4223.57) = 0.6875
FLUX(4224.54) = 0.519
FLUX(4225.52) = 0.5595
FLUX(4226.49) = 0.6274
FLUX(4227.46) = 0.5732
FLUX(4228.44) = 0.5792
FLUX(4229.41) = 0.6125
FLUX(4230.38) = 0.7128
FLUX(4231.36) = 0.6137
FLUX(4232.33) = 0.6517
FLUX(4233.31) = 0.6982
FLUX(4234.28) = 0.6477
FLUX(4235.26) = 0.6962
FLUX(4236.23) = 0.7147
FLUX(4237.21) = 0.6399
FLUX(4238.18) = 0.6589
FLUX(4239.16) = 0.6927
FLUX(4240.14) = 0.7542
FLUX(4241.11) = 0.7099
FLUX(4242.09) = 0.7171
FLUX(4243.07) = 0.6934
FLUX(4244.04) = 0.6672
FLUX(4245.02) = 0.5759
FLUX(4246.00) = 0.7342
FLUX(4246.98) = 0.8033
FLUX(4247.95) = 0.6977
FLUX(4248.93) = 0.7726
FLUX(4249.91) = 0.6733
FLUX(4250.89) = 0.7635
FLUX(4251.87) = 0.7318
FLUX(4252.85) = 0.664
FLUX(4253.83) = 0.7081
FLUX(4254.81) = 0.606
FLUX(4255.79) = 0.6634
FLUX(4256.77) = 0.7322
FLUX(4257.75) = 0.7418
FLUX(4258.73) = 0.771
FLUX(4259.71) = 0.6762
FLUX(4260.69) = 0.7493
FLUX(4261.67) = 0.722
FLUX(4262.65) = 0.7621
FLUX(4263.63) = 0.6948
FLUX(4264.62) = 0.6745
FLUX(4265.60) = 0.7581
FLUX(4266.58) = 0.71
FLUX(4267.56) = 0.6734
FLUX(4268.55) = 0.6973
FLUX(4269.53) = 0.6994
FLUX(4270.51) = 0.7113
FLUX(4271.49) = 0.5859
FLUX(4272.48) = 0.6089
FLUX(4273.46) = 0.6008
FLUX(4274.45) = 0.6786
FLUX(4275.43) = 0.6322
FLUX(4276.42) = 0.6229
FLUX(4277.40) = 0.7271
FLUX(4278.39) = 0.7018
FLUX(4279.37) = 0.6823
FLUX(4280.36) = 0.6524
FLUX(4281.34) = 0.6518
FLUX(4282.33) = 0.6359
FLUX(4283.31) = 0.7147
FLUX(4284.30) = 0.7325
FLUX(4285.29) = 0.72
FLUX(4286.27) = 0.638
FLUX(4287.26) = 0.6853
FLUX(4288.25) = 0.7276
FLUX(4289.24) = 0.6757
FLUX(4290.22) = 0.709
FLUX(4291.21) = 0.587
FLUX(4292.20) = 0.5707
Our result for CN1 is 0.144 mag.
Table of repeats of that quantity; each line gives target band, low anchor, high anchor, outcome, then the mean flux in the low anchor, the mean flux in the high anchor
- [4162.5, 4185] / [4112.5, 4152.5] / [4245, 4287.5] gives 0.062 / 0.613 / 0.693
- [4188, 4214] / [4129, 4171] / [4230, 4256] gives 0.015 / 0.606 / 0.691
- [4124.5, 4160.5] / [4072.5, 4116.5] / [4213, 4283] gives 0.126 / 0.665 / 0.68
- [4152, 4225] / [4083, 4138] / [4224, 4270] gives 0.070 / 0.652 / 0.685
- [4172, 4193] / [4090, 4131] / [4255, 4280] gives 0.081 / 0.637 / 0.69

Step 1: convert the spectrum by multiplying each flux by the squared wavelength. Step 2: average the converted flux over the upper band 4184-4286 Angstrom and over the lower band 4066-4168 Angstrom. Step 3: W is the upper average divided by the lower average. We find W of 1.1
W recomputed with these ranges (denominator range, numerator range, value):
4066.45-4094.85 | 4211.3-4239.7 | 1.04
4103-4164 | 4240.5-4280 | 1.19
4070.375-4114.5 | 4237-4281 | 1.13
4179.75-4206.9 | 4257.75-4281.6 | 1.12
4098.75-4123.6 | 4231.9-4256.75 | 1.15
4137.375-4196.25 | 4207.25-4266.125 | 1.17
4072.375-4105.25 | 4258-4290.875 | 1.12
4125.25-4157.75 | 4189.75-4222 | 1.14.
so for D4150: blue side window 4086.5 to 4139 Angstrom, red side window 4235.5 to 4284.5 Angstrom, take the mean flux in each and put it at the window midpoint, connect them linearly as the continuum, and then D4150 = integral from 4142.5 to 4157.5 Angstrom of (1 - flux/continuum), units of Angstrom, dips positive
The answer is 2.0 Angstrom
